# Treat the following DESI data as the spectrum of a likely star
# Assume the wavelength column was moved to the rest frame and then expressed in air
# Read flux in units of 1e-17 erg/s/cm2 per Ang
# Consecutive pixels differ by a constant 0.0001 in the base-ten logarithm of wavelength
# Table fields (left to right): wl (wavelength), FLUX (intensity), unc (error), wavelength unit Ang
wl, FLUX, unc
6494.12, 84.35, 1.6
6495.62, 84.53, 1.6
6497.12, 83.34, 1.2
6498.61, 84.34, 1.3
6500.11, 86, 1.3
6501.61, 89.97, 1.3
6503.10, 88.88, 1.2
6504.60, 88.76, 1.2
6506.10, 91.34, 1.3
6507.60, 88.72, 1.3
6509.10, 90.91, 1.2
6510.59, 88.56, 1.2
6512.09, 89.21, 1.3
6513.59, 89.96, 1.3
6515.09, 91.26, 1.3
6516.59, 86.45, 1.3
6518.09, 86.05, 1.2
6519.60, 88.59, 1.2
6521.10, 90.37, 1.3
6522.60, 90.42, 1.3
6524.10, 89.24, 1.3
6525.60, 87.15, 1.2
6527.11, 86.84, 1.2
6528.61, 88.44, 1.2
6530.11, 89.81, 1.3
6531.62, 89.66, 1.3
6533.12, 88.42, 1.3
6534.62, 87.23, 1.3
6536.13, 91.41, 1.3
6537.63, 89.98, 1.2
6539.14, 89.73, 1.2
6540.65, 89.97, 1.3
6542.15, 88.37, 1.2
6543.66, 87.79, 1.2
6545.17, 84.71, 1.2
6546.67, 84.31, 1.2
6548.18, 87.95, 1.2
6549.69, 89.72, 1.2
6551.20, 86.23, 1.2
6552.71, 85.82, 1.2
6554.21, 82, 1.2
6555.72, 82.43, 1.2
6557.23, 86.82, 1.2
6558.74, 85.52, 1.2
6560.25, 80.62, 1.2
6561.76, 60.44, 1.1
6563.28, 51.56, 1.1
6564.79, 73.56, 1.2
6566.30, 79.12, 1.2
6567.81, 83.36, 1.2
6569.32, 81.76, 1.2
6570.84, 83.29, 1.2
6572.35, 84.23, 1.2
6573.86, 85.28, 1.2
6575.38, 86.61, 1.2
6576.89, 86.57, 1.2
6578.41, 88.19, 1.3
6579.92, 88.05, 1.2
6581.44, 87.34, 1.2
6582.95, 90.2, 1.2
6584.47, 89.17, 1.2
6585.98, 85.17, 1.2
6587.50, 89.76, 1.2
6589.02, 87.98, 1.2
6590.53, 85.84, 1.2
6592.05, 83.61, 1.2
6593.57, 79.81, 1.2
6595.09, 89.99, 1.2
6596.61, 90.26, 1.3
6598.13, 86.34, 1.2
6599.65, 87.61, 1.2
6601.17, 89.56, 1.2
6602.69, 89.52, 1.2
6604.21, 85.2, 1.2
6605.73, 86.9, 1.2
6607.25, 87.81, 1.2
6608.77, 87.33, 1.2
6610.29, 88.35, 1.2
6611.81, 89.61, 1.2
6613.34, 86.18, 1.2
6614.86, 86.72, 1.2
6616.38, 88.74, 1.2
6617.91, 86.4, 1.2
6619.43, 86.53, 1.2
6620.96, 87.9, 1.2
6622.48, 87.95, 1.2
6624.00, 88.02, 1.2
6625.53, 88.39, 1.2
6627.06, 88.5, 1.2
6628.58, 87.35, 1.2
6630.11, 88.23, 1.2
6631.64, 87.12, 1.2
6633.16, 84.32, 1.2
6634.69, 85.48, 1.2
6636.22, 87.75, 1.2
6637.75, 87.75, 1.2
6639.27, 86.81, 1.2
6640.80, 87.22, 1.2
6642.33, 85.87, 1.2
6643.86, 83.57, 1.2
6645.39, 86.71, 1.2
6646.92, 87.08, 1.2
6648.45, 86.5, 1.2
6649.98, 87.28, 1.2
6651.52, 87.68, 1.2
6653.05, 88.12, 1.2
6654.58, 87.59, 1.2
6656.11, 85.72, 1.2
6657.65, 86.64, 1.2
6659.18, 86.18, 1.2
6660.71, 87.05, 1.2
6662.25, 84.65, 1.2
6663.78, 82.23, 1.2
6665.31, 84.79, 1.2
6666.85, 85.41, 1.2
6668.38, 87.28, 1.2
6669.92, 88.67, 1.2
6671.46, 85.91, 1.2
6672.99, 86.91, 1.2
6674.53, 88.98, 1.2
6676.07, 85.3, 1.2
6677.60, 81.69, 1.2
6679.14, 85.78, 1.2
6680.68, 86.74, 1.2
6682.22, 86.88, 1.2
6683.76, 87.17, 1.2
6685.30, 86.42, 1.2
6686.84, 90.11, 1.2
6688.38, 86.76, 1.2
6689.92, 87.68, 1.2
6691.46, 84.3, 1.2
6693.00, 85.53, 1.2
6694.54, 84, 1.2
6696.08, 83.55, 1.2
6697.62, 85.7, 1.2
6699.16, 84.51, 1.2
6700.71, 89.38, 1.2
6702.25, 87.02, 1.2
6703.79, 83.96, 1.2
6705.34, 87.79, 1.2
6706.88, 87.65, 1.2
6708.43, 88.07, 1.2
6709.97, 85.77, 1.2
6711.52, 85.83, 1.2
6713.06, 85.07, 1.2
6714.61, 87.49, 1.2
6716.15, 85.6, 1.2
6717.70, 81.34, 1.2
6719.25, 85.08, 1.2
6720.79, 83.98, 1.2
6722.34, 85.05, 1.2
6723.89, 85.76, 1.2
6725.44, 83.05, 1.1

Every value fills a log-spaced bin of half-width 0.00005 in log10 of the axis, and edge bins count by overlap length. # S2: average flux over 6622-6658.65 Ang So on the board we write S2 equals 87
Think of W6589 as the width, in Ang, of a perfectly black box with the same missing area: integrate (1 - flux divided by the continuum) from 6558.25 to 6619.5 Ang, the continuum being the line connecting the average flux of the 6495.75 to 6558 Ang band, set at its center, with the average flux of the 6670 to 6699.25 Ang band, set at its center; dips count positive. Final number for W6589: 1.8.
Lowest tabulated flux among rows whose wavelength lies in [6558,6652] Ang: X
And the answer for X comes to 51.56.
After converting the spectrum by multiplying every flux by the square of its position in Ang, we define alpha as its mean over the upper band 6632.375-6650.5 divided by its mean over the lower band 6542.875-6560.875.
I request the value 1.0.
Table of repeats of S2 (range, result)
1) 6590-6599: 85.9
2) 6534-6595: 84.3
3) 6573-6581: 86.9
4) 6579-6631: 87.5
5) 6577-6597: 87.2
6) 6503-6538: 89.1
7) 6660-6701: 86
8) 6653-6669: 85.9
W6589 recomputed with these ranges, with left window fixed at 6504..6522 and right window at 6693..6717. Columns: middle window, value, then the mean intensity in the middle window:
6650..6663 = 0.0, 86.7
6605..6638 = 0.0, 87.4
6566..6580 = 0.6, 84.7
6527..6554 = 0.2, 88.1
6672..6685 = 0.0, 86.2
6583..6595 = 0.2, 86.4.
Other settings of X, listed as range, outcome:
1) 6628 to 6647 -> 83.57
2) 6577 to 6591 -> 85.17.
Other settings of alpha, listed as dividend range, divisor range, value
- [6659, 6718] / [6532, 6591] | 1.06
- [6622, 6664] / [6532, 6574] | 1.07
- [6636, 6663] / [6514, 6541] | 1.01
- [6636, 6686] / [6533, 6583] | 1.06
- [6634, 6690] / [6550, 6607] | 1.06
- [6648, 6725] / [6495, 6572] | 1.05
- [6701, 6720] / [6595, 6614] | 1.01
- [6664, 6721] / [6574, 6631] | 1.01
